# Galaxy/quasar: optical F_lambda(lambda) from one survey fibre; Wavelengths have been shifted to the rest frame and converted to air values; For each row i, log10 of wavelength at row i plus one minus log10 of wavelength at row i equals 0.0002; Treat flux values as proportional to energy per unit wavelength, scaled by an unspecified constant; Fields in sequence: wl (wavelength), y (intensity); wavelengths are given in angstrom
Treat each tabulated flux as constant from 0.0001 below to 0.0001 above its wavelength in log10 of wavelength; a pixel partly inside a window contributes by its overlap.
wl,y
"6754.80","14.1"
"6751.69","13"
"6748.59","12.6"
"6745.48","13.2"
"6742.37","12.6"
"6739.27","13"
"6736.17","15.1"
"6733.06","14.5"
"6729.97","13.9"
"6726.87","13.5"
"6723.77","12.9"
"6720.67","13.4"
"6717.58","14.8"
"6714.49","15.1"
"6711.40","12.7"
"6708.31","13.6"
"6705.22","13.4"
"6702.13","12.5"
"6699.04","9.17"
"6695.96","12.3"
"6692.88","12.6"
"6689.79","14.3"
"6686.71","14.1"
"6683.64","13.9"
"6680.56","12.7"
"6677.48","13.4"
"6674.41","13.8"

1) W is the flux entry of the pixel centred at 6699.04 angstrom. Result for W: 9.17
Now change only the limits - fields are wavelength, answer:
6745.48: 13.2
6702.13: 12.5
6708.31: 13.6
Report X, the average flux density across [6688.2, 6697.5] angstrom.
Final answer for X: 13.1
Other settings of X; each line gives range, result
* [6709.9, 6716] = 13.9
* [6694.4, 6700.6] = 10.7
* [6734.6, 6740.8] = 14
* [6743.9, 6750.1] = 12.9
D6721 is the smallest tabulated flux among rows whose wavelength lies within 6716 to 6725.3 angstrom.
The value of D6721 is 12.9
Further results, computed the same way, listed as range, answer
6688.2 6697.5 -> 12.3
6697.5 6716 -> 9.17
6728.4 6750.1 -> 12.6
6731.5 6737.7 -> 14.5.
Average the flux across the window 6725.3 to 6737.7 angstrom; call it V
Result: 14.2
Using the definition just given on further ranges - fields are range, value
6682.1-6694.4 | 13.7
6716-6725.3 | 13.7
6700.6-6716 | 13.5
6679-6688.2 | 13.6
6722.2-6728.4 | 13.2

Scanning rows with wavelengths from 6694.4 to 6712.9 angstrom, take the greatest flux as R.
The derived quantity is 13.6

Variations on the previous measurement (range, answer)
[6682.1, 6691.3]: 14.3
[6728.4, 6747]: 15.1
